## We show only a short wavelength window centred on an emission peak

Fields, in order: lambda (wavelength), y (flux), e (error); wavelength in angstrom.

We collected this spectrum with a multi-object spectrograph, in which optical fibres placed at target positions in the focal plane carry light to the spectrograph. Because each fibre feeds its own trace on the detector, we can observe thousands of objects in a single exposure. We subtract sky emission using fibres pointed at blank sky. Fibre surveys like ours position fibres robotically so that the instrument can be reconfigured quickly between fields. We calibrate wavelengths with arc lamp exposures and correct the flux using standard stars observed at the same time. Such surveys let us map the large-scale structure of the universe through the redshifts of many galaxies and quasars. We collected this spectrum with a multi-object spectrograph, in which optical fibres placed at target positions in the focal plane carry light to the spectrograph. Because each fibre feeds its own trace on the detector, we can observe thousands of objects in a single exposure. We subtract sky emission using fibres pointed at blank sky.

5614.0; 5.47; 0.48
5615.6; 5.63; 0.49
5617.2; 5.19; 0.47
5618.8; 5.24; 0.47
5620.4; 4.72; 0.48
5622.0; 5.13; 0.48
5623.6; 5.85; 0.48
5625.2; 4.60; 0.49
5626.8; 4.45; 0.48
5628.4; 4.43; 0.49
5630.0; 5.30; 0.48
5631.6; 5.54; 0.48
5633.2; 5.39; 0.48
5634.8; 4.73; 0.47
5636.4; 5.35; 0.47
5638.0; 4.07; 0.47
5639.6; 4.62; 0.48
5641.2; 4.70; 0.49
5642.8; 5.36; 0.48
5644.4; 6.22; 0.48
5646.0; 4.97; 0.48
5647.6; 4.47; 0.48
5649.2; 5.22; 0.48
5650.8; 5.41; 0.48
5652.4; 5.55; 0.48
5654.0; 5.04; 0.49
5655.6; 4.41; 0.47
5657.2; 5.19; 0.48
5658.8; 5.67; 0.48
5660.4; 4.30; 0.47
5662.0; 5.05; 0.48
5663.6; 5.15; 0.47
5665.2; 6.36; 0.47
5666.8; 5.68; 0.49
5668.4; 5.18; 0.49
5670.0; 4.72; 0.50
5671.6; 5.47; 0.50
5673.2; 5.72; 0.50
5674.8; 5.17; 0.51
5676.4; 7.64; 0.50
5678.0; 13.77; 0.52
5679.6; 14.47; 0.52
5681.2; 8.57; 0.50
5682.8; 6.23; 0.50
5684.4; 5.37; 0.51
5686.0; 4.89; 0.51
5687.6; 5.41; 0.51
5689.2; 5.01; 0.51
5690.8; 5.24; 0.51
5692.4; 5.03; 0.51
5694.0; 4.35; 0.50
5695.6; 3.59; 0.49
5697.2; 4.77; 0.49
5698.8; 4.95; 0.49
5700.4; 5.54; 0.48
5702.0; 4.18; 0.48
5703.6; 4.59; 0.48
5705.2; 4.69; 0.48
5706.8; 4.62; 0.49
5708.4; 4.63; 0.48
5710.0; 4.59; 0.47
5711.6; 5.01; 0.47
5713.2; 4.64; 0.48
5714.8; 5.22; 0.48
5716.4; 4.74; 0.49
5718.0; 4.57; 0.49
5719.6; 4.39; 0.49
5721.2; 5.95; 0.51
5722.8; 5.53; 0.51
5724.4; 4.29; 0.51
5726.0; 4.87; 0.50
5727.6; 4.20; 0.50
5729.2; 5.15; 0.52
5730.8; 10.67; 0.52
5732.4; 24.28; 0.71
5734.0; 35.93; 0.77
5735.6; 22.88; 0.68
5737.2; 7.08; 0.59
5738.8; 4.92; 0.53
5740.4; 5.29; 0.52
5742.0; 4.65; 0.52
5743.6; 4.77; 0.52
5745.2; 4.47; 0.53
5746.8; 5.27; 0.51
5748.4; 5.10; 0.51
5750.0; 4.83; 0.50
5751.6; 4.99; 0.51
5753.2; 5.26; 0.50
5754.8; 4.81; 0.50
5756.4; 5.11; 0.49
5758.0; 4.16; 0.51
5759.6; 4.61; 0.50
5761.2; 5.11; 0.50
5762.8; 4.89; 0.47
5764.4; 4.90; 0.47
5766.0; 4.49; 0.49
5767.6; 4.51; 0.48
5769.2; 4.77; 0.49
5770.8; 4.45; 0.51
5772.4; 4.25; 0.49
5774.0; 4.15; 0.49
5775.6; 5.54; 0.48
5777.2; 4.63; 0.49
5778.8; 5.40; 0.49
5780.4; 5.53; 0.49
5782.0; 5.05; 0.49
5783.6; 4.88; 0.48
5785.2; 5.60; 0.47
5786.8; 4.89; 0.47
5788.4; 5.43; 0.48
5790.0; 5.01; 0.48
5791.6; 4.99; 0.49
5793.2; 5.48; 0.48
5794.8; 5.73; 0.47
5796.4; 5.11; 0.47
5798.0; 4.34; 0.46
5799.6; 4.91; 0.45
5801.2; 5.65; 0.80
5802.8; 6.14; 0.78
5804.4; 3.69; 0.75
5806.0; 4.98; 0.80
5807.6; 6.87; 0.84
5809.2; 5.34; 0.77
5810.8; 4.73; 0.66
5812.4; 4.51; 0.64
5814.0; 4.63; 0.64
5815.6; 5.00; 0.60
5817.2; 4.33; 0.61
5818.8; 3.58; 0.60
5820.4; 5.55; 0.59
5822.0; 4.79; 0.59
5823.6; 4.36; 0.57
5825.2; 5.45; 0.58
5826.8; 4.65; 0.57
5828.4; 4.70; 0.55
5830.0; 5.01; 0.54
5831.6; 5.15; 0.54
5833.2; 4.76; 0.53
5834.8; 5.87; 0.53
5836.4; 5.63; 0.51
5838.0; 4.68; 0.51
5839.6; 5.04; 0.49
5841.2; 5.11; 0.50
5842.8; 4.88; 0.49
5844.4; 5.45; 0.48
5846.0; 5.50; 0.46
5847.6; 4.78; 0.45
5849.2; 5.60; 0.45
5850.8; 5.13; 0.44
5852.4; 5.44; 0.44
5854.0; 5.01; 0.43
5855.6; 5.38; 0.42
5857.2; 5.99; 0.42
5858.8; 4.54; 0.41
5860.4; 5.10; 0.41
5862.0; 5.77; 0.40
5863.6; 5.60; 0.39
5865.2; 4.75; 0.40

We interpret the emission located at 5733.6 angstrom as [O III] 5007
